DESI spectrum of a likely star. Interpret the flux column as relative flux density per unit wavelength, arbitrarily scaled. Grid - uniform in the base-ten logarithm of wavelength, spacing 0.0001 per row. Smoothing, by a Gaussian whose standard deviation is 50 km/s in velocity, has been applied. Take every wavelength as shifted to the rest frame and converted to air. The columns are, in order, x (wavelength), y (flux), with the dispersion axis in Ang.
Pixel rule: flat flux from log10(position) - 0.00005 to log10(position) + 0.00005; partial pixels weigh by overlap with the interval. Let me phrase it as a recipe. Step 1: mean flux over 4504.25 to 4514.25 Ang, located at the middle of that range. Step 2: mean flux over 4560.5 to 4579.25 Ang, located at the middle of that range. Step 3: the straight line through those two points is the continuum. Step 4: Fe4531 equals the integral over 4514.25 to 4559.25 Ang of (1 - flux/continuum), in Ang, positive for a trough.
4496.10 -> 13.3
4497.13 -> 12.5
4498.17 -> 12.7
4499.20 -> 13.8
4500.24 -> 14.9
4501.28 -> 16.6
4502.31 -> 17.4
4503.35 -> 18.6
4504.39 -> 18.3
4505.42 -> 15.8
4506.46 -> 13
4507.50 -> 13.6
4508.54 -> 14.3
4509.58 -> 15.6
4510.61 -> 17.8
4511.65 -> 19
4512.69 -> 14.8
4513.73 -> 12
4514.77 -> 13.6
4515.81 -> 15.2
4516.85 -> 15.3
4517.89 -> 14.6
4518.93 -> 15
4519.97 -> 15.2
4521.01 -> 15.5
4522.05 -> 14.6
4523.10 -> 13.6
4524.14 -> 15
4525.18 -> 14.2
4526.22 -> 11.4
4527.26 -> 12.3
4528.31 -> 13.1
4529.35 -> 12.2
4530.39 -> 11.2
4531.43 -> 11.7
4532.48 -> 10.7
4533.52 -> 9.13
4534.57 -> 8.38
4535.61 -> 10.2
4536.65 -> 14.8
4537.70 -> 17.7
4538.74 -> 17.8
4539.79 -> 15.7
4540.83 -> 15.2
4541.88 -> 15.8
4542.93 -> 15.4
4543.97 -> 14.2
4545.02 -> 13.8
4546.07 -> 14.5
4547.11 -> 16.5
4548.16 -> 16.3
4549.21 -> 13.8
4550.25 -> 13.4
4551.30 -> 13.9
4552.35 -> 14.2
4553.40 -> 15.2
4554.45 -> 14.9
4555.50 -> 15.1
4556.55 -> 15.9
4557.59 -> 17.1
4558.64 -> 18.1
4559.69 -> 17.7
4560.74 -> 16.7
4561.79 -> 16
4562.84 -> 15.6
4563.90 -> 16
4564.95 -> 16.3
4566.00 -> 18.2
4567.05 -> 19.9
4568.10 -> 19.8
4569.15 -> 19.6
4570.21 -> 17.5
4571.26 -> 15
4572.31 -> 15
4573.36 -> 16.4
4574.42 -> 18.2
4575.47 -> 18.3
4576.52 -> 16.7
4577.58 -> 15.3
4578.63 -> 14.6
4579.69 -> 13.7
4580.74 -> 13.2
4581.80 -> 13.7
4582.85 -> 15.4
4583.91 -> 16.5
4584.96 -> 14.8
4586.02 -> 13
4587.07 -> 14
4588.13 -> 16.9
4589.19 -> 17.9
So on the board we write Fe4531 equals 5.1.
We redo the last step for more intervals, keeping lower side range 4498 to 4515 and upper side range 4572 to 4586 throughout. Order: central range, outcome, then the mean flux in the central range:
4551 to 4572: -1.63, 16.6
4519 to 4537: 3.37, 12.6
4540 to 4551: 0.40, 14.9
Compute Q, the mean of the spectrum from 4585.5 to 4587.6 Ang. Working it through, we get 13.5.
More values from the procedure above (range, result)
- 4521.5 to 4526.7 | 13.8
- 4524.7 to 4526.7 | 12.8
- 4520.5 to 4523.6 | 14.5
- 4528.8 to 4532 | 11.7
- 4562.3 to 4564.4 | 15.7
